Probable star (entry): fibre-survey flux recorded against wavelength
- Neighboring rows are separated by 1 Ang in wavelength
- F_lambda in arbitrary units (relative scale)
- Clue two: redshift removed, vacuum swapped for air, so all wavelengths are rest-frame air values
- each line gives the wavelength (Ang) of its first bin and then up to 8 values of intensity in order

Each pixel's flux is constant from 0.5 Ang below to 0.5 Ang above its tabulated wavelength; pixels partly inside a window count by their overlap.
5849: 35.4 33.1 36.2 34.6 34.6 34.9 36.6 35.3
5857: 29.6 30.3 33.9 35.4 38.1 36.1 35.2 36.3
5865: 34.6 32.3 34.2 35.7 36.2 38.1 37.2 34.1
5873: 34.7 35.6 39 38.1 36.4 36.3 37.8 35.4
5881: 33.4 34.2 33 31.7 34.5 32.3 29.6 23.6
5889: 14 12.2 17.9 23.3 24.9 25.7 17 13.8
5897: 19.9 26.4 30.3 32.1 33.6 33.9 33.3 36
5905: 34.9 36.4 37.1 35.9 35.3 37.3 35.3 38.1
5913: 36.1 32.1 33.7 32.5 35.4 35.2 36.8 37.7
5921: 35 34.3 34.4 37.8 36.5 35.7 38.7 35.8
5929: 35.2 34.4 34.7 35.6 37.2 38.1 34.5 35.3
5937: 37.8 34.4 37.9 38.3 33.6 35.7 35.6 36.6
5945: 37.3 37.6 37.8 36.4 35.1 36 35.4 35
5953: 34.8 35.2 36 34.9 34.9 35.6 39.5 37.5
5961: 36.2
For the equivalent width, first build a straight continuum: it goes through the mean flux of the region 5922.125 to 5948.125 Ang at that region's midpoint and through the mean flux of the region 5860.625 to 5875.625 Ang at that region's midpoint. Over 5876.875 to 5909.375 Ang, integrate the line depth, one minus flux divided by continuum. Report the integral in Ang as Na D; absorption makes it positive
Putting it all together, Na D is 6.0 Ang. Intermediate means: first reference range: 35.8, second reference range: 36.2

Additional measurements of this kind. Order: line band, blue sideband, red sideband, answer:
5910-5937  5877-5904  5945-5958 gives -2.9 Ang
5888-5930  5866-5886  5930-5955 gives 5.2 Ang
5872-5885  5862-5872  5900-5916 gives 0.0 Ang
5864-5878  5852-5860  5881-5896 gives -2.9 Ang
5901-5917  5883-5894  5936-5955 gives -3.5 Ang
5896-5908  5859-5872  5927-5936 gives 1.4 Ang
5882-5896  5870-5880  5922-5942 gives 4.6 Ang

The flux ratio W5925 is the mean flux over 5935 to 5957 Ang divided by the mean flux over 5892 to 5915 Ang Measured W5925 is 1.16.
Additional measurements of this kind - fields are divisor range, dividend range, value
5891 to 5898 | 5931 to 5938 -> 1.72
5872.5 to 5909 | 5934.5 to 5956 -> 1.19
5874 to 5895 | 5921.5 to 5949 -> 1.23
